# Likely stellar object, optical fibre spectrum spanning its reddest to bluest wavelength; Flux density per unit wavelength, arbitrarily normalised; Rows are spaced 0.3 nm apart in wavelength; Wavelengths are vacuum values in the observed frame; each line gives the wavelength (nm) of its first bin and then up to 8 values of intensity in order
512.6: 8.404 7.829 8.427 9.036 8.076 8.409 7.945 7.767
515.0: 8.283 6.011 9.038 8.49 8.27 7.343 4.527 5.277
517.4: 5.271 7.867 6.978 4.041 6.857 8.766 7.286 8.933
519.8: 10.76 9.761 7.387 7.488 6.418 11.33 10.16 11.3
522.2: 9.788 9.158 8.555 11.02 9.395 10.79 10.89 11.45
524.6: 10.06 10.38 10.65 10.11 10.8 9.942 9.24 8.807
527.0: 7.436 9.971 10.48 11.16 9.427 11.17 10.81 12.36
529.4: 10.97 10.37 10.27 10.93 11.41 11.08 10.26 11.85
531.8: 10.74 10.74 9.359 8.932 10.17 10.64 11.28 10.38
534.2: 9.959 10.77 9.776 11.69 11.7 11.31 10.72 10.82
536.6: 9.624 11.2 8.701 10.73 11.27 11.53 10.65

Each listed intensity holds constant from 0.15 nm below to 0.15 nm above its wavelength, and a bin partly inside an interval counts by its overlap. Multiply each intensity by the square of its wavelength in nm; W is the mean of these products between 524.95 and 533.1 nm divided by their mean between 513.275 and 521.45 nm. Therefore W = 1.41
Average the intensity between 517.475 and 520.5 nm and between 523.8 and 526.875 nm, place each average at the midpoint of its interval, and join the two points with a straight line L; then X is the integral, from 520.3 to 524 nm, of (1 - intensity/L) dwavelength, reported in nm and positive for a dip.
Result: -0.19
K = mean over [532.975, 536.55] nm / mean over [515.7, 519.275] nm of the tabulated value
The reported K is 1.6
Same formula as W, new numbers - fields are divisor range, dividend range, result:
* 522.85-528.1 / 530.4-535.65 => 1.08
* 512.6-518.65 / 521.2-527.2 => 1.42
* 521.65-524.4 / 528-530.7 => 1.09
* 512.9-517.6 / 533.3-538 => 1.54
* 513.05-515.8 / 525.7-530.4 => 1.33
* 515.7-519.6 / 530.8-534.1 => 1.60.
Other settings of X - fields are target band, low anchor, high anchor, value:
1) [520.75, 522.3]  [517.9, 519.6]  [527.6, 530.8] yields -0.29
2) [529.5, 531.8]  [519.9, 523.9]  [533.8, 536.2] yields -0.12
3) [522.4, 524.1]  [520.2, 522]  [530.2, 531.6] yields -0.09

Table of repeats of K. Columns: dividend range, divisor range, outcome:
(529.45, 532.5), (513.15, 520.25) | 1.41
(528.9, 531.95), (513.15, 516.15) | 1.35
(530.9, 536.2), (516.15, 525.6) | 1.22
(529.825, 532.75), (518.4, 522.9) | 1.19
